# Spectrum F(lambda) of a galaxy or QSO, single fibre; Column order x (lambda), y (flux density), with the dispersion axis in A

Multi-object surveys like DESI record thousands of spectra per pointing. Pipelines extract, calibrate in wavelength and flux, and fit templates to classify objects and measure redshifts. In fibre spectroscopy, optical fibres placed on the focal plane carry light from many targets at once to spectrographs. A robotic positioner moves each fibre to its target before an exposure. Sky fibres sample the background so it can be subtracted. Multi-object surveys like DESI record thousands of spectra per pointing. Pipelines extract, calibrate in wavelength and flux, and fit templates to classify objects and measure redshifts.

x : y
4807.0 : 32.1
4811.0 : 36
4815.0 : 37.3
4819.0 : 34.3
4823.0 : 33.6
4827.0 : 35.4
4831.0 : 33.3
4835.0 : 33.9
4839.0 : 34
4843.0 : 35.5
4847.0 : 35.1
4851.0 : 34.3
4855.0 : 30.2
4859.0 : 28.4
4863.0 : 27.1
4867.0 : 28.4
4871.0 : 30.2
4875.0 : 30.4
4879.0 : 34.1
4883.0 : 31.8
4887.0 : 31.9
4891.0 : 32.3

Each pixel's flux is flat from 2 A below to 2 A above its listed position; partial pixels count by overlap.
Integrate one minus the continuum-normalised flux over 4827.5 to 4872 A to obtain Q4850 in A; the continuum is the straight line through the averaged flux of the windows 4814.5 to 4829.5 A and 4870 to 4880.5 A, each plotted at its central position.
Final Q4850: 1.6 A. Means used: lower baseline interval 34.9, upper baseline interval 31.6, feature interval 32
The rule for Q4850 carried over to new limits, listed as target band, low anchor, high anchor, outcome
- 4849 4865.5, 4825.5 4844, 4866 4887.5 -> 1.4 A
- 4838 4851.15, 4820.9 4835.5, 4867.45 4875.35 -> -1.0 A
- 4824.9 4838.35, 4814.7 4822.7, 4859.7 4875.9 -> -0.3 A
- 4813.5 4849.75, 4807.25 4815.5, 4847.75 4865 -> -1.6 A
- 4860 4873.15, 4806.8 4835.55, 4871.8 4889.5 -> 1.6 A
